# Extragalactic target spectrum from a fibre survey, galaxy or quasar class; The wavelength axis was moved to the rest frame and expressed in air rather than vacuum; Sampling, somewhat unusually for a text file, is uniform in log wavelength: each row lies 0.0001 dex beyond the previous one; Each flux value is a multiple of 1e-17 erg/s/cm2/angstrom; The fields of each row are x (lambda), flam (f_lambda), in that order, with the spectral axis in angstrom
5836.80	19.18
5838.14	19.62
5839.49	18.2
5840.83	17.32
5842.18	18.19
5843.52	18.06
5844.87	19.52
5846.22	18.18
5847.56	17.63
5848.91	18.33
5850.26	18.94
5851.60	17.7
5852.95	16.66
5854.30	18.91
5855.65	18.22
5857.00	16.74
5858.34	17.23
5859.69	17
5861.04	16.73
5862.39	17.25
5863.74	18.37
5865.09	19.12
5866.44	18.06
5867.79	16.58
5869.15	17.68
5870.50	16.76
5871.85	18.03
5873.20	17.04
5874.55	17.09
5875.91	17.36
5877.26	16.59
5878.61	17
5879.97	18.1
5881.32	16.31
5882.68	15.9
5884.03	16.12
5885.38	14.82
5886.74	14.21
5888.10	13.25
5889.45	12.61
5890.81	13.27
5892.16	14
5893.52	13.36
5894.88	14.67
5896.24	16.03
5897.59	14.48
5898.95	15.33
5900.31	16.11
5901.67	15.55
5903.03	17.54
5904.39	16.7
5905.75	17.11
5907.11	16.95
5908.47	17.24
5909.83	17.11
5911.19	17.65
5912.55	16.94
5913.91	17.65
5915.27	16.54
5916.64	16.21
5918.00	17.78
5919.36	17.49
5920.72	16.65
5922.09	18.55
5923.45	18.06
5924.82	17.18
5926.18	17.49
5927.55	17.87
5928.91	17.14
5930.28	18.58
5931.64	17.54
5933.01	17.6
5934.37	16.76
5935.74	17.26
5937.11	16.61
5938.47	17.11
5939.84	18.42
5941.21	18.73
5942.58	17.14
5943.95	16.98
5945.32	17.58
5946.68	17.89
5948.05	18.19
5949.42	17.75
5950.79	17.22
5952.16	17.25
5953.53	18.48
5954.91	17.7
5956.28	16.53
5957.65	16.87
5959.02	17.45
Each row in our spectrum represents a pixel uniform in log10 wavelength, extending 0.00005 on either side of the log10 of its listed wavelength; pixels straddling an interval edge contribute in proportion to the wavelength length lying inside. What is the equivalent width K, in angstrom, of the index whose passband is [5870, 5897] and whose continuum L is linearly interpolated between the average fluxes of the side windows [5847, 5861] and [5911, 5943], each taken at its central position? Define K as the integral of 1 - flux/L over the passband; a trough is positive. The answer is 3.0 angstrom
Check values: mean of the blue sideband 17.7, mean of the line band 15.6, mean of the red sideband 17.5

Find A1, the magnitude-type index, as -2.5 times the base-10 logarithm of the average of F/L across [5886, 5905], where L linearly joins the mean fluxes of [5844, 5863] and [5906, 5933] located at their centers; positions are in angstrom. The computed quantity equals 0.19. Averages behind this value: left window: 17.8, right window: 17.4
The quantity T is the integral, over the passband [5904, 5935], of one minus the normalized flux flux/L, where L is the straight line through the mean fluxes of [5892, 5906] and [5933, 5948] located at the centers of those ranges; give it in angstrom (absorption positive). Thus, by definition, -1.6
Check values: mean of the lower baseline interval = 15.5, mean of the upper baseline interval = 17.5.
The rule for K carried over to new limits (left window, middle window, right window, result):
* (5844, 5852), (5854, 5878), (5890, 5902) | -0.6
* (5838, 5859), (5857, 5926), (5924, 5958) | 5.0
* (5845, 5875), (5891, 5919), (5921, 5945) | 2.2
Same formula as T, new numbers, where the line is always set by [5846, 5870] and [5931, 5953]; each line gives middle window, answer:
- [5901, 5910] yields 0.37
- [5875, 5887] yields 0.89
